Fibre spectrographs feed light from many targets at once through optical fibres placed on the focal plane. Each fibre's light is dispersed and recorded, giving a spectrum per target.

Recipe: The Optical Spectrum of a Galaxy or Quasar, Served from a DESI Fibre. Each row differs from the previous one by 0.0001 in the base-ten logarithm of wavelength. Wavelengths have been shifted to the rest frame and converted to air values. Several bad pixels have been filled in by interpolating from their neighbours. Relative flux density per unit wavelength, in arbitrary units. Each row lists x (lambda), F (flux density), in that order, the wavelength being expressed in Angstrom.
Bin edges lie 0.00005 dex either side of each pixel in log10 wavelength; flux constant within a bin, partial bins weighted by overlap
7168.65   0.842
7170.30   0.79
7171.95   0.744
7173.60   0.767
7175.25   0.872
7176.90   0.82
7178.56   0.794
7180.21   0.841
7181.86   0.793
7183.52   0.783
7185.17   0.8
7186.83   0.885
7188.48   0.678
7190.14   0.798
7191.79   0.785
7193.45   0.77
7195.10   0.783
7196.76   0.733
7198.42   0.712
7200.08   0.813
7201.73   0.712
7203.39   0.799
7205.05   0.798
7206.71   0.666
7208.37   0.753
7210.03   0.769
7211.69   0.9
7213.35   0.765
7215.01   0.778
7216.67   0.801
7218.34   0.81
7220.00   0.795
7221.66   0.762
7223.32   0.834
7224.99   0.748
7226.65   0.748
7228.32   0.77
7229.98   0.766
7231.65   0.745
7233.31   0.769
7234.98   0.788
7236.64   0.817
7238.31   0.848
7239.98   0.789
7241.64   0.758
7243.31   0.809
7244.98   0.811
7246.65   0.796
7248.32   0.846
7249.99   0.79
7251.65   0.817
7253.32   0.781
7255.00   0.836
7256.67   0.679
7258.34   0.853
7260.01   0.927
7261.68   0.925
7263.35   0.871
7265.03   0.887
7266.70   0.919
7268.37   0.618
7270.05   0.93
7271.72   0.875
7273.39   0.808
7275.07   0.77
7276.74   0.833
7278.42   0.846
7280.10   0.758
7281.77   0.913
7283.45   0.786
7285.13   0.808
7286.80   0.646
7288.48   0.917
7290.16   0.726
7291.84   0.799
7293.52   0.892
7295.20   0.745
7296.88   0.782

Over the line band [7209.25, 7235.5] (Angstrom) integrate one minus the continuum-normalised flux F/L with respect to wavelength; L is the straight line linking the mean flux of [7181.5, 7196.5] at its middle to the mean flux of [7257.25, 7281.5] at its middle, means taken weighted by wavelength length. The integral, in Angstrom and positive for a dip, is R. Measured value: 0.80 Angstrom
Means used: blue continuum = 0.784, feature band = 0.784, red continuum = 0.844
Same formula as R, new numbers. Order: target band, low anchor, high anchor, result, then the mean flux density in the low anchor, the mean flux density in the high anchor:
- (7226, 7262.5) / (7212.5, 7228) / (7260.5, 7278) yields 0.44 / 0.782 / 0.845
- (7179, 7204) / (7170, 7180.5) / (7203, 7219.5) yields 0.48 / 0.803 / 0.784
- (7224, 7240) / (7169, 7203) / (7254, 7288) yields 0.55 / 0.785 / 0.825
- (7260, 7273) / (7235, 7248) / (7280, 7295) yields -0.94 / 0.805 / 0.805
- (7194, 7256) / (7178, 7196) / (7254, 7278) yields 2.28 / 0.792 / 0.838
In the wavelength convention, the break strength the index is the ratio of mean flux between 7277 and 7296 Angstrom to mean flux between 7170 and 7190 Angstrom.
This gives 1.01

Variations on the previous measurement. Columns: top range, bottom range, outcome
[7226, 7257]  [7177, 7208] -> 1.02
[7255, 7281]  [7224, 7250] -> 1.06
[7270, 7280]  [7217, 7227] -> 1.06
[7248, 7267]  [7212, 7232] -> 1.08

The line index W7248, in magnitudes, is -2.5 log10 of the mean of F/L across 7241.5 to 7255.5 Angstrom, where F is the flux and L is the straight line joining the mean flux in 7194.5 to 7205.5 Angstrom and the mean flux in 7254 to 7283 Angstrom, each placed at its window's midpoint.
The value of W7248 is 0.01 mag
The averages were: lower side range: 0.763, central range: 0.806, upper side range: 0.837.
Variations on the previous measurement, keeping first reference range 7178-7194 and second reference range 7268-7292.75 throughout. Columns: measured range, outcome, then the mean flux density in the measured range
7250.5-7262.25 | -0.034 mag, 0.828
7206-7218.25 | 0.025 mag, 0.779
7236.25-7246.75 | -0.004 mag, 0.804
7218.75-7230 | 0.029 mag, 0.777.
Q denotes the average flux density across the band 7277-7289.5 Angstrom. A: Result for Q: 0.81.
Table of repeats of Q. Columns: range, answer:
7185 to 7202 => 0.771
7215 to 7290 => 0.808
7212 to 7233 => 0.78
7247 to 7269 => 0.828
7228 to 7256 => 0.796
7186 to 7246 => 0.78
